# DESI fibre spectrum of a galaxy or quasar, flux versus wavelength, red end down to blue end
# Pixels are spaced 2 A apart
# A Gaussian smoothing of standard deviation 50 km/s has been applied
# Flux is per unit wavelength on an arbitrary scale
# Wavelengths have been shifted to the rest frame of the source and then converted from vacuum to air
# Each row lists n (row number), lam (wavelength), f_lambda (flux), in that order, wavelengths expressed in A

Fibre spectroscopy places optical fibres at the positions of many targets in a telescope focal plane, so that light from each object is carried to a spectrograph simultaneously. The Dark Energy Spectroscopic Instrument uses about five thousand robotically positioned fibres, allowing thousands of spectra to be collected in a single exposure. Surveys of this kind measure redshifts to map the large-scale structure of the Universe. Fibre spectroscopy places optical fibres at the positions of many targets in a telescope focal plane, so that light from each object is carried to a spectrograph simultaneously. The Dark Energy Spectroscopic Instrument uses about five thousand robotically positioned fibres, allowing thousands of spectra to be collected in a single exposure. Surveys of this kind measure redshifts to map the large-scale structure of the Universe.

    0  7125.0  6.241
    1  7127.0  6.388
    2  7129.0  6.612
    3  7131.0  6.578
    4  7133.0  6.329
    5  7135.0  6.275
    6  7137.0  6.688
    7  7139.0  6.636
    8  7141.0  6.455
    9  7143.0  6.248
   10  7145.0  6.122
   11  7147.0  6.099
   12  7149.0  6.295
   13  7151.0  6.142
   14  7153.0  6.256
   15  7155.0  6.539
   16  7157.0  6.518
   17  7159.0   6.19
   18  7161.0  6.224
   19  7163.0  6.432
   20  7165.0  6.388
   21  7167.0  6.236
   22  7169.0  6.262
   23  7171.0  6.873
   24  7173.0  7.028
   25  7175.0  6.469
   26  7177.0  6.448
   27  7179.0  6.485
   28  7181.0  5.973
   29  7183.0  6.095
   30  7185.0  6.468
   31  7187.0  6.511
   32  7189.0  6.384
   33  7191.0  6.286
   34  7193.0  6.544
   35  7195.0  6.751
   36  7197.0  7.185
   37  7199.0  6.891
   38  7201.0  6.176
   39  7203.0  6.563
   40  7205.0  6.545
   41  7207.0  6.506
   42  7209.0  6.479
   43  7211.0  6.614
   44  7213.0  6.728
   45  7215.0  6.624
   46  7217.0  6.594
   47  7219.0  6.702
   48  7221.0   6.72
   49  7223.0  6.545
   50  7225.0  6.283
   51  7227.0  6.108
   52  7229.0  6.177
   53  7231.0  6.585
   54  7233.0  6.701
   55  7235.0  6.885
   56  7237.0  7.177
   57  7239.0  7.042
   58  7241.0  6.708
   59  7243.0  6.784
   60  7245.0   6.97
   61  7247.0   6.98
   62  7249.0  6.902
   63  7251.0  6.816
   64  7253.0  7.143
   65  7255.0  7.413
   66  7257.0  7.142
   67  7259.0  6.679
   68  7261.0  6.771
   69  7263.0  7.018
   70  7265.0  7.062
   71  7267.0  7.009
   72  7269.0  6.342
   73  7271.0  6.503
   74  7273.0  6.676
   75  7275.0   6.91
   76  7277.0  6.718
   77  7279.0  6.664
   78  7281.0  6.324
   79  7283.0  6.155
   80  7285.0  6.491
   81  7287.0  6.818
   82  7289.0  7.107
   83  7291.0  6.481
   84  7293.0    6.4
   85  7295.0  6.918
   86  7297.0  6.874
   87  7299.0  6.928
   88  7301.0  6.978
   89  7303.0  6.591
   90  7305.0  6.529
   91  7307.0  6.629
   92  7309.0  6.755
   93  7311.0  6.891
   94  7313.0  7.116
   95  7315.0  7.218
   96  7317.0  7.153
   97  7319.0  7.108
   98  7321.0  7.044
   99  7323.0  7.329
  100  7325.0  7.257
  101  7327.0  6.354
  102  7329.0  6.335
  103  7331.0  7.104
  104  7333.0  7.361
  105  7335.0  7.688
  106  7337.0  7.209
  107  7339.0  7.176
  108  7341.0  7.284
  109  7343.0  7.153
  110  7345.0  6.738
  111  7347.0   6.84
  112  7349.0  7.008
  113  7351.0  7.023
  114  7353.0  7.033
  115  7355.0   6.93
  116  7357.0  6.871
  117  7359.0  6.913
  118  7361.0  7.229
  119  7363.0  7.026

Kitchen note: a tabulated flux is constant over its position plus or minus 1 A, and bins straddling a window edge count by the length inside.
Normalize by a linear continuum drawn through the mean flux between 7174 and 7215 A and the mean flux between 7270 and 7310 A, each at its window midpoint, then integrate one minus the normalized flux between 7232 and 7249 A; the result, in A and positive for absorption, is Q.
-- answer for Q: -0.8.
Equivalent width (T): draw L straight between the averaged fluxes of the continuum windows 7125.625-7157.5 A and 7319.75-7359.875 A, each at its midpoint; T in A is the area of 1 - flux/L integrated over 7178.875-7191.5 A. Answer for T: 0.4 A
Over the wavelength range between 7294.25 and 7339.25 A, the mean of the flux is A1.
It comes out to 6.98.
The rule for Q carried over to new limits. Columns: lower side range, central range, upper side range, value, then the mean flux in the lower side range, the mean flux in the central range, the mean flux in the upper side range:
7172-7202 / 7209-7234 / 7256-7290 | 0.3 A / 6.51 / 6.53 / 6.73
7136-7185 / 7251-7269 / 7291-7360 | -0.7 A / 6.38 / 6.98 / 6.96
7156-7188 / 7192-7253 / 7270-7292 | -1.6 A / 6.41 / 6.68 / 6.62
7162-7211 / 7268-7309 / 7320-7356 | 1.3 A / 6.5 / 6.65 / 7.05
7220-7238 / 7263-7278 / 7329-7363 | 0.0 A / 6.58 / 6.76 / 7.07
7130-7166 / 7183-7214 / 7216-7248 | 0.0 A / 6.36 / 6.56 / 6.69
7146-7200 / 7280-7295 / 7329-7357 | 0.7 A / 6.44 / 6.56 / 7.08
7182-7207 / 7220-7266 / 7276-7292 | -1.7 A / 6.53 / 6.81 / 6.59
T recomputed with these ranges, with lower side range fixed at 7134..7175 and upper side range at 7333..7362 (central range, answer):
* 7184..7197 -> 0.0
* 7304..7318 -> 0.1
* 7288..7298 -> 0.2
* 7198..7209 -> 0.1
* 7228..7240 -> -0.1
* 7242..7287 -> 0.0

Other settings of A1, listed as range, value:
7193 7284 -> 6.72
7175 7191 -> 6.34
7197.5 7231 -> 6.53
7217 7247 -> 6.68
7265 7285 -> 6.61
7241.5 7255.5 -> 6.98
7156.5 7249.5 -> 6.57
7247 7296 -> 6.77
